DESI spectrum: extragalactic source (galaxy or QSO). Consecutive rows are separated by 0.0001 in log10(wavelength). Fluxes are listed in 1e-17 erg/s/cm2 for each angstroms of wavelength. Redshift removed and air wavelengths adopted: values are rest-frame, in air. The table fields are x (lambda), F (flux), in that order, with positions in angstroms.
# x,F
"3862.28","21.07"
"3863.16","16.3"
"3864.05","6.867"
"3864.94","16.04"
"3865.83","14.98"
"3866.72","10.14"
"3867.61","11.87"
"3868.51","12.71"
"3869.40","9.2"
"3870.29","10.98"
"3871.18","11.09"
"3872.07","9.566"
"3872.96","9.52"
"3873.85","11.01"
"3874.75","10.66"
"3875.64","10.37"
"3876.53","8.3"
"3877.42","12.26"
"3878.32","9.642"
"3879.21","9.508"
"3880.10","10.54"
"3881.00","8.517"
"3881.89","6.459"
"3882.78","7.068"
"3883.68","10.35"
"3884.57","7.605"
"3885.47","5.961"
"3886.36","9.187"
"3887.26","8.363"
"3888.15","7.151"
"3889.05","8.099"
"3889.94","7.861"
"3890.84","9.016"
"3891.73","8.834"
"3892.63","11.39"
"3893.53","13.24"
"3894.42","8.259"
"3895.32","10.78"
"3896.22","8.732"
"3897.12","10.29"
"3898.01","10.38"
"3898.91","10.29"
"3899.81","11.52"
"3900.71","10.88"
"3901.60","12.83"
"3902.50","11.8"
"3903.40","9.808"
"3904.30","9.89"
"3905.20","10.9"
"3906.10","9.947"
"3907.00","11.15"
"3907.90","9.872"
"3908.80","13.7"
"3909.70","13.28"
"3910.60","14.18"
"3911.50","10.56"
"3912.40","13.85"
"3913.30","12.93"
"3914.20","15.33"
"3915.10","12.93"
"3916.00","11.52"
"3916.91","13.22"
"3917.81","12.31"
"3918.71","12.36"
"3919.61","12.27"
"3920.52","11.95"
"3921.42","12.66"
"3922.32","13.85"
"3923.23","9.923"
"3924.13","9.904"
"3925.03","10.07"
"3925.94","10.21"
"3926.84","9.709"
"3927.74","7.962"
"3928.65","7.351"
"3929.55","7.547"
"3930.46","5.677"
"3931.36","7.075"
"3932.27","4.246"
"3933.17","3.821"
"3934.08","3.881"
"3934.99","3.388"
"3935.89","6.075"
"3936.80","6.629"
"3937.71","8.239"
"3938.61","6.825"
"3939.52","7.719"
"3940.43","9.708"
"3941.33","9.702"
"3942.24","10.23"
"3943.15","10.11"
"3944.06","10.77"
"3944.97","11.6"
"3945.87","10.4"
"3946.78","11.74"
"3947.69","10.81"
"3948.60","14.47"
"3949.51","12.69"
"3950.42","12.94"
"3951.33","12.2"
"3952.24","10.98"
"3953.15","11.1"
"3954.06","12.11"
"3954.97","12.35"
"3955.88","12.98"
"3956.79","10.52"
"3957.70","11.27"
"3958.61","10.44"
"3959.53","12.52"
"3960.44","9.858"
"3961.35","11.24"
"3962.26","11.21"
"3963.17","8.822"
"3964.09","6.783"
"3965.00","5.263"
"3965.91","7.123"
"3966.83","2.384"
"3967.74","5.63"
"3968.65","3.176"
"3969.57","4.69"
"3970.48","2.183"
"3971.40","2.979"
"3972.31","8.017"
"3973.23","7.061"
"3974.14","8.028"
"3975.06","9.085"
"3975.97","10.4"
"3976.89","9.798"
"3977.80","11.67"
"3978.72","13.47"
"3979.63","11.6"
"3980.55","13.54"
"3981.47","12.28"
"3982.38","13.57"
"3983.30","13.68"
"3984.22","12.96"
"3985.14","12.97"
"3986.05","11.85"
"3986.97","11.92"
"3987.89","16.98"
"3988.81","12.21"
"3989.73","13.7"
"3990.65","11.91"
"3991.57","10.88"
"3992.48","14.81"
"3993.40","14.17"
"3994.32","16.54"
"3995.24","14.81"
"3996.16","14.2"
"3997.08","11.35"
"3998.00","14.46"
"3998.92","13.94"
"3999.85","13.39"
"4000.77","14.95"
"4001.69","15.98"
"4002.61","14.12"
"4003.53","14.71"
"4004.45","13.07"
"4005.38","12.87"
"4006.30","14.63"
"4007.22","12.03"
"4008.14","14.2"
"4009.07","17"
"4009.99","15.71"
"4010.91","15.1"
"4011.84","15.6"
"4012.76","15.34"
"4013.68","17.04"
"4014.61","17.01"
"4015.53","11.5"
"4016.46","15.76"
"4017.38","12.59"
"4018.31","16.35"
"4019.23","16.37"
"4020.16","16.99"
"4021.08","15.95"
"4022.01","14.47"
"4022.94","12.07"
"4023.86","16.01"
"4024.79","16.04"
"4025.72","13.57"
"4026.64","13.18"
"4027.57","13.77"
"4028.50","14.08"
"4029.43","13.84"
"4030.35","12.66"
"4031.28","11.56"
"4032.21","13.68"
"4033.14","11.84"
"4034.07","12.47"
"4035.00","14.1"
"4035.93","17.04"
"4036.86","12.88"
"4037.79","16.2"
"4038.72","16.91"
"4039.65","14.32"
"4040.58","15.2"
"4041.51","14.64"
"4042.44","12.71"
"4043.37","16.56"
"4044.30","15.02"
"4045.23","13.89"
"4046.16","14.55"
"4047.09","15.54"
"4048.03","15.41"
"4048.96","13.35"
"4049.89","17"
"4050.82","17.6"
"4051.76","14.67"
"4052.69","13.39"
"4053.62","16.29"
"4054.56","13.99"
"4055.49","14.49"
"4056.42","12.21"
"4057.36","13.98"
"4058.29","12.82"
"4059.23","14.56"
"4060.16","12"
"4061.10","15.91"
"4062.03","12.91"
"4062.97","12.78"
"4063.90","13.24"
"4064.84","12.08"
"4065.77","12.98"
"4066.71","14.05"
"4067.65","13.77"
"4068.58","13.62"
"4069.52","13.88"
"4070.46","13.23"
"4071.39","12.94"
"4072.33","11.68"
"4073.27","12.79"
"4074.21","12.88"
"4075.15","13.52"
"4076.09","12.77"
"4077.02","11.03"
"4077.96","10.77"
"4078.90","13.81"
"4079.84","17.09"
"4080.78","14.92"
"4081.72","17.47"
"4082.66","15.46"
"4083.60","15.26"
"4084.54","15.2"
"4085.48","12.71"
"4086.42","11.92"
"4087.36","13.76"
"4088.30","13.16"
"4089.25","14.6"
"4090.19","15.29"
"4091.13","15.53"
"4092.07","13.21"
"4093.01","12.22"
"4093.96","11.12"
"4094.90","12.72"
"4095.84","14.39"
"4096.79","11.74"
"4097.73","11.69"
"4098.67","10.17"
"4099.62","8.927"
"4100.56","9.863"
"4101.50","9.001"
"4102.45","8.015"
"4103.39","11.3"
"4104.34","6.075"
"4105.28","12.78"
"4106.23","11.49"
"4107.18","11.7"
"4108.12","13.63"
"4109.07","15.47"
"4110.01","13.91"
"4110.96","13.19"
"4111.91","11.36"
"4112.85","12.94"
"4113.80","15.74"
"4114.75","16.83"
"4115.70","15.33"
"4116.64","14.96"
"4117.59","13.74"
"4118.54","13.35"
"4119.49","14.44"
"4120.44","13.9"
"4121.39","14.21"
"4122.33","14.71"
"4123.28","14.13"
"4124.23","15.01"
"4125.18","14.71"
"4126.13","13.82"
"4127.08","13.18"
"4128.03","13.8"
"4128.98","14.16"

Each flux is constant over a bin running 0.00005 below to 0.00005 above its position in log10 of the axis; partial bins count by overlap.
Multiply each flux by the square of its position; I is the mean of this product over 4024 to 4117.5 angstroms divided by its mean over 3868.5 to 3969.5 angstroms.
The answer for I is 1.5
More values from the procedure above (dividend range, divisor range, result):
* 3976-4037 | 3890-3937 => 1.43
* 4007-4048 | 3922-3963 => 1.59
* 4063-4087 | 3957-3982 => 1.67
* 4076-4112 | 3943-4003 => 1.21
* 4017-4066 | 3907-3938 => 1.53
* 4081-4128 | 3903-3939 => 1.46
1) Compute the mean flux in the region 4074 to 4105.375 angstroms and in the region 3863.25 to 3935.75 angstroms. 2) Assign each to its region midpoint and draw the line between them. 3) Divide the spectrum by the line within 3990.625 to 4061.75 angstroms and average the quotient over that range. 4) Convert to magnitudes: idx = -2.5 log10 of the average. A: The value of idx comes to -0.22 mag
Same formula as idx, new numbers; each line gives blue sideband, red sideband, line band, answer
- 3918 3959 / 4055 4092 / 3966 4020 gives -0.09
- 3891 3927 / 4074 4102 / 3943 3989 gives 0.16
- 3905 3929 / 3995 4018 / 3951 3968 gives 0.31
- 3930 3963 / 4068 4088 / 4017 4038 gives -0.17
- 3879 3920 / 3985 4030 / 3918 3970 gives 0.29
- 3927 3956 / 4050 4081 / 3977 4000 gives -0.22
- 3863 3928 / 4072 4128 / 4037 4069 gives -0.14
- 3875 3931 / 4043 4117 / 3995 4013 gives -0.19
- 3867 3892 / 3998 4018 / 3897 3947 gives 0.09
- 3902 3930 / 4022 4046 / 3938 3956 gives 0.11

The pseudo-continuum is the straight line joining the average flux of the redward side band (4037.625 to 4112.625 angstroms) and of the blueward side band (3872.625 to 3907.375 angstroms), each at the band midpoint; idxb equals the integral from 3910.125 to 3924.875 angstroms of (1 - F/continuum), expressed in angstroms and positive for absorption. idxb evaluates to -3.16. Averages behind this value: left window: 9.7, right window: 13.4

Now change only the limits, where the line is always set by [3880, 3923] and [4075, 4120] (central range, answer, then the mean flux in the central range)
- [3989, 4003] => -2.5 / 13.9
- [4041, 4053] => -2.5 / 15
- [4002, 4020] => -4.2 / 14.8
